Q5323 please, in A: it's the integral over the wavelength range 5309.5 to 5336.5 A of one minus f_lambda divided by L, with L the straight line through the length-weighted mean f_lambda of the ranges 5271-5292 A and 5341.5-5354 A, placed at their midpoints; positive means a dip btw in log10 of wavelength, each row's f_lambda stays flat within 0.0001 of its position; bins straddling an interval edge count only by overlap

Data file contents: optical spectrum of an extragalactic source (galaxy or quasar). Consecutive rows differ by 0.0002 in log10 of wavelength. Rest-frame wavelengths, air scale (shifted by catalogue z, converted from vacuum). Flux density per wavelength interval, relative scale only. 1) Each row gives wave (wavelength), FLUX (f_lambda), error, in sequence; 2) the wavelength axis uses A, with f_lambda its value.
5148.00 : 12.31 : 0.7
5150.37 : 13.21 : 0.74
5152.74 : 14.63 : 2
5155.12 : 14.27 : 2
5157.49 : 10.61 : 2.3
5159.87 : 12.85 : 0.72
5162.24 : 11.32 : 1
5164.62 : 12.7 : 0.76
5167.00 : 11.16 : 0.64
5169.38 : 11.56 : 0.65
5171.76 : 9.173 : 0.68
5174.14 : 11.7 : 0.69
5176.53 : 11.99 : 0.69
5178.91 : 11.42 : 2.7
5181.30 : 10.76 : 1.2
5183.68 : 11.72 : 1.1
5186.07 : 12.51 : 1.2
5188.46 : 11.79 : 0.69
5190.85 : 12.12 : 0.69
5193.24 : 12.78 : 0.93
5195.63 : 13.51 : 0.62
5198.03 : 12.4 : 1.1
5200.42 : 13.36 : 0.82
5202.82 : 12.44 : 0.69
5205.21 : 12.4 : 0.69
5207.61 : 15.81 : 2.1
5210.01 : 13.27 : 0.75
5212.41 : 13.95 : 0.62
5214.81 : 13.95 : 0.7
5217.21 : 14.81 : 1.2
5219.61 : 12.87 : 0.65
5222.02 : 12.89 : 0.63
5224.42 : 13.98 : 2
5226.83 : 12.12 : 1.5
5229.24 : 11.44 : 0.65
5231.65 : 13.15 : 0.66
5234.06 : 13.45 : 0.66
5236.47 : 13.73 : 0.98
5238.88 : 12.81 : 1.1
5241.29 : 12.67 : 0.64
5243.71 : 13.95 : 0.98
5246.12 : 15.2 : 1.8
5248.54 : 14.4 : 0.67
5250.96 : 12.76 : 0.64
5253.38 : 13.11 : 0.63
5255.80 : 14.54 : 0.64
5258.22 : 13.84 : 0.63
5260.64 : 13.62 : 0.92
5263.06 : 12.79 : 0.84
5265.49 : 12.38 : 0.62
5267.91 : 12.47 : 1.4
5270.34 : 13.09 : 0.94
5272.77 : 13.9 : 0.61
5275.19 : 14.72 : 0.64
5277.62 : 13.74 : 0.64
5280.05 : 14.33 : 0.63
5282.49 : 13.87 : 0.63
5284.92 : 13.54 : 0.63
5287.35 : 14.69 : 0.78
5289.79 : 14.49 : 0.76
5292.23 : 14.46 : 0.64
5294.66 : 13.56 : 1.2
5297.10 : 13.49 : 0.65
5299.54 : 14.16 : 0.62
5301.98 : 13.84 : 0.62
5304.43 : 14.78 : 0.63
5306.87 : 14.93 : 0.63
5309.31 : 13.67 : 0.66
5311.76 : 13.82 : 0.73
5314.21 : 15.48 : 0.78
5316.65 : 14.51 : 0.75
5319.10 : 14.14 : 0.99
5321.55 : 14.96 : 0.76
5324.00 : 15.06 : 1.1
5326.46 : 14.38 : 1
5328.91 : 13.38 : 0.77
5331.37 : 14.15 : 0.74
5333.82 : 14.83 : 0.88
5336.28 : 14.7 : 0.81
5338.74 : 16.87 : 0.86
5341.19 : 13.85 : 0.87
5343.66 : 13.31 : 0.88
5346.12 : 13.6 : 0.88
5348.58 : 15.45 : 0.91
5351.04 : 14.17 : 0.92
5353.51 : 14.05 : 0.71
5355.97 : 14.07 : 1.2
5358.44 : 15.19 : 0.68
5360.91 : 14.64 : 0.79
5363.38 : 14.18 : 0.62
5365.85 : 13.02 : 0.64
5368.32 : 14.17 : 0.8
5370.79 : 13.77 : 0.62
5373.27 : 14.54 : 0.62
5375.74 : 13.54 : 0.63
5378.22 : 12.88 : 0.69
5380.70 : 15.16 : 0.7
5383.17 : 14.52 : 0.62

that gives -0.7 A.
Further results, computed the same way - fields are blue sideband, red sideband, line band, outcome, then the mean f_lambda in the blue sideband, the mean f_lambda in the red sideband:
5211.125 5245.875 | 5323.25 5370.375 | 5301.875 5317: -0.5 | 13.3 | 14.4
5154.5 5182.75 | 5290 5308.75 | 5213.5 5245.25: -1.1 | 11.6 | 14.2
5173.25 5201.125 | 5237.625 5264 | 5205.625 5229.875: -1.3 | 12.2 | 13.6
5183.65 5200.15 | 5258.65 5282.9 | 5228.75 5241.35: 0.1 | 12.5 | 13.5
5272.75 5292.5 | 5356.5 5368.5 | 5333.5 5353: -0.5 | 14.2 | 14.2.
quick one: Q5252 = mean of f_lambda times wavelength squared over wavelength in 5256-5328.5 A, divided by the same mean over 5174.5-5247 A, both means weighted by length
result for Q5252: 1.1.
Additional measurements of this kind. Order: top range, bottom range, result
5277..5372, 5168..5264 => 1.15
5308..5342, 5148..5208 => 1.25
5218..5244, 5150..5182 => 1.12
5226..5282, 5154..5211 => 1.13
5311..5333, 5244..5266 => 1.08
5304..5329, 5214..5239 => 1.14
